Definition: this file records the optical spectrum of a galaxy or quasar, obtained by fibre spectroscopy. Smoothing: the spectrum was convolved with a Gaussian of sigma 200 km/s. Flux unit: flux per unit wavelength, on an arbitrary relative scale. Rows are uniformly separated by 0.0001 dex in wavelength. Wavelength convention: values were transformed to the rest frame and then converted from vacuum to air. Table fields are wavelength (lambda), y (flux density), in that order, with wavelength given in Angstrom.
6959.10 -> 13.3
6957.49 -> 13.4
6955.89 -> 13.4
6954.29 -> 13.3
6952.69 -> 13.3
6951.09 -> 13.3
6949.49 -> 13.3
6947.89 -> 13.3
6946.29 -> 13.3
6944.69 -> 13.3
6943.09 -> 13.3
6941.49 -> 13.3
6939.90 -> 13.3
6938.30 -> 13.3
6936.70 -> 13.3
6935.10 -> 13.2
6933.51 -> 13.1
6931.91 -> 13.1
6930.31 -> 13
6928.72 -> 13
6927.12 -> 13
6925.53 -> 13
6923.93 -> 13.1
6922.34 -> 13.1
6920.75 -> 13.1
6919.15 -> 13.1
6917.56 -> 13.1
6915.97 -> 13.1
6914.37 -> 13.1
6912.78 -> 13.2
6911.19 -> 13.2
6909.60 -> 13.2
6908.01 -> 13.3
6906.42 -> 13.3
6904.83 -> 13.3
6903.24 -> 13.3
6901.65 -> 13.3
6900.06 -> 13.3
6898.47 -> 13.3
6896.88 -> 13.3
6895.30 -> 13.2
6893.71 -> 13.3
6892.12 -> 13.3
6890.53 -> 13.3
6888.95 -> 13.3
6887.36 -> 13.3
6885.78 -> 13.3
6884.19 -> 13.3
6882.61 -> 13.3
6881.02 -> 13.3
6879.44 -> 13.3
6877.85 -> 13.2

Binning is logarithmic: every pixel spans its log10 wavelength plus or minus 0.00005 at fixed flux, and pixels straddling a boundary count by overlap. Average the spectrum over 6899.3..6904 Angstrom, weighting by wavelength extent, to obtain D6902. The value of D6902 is 13.3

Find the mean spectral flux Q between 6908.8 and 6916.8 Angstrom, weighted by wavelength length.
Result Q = 13.2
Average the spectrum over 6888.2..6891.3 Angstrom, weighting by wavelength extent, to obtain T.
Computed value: 13.3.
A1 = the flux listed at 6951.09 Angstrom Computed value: 13.3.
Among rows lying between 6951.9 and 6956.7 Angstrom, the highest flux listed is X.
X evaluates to 13.4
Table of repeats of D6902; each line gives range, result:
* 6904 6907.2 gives 13.3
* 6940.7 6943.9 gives 13.3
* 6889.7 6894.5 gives 13.3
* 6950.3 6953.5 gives 13.3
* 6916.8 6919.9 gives 13.1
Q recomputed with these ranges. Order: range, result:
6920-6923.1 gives 13.1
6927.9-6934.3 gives 13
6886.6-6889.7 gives 13.3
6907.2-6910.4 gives 13.3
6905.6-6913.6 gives 13.2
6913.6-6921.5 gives 13.1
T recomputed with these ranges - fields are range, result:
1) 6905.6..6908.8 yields 13.3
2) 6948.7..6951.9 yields 13.3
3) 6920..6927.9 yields 13.1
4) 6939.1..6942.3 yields 13.3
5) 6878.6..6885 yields 13.3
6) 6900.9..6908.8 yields 13.3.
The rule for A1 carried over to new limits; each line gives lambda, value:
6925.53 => 13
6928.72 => 13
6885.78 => 13.3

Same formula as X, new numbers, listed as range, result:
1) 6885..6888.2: 13.3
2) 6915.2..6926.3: 13.1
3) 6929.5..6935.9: 13.2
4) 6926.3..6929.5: 13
